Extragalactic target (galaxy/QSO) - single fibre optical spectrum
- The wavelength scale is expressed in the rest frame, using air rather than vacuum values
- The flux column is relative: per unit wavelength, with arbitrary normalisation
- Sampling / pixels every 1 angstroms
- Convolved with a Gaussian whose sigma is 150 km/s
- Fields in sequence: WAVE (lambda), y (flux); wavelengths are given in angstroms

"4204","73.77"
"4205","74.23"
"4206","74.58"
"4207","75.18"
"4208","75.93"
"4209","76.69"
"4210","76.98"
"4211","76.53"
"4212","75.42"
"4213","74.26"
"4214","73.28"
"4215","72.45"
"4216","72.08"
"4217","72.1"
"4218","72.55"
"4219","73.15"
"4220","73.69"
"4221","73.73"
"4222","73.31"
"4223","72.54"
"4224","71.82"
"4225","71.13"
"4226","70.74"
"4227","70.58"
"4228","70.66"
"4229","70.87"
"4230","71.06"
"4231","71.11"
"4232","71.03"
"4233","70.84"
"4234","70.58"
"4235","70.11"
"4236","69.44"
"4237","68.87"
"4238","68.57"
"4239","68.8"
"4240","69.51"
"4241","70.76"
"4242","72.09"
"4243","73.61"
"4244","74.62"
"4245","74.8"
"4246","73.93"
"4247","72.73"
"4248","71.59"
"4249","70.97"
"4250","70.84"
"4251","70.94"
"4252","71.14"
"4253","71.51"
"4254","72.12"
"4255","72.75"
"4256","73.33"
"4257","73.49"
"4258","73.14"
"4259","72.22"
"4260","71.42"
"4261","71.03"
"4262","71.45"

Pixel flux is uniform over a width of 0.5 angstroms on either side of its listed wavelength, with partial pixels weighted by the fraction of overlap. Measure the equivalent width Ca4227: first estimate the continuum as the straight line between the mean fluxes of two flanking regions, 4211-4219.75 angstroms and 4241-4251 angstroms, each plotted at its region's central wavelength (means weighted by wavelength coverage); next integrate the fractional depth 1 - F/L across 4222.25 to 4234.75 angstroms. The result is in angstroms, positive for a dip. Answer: 0.33 angstroms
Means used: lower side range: 73.4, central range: 71.1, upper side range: 72.6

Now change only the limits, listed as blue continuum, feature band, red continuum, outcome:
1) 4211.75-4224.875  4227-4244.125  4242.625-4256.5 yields 0.49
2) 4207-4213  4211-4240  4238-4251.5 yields 0.98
